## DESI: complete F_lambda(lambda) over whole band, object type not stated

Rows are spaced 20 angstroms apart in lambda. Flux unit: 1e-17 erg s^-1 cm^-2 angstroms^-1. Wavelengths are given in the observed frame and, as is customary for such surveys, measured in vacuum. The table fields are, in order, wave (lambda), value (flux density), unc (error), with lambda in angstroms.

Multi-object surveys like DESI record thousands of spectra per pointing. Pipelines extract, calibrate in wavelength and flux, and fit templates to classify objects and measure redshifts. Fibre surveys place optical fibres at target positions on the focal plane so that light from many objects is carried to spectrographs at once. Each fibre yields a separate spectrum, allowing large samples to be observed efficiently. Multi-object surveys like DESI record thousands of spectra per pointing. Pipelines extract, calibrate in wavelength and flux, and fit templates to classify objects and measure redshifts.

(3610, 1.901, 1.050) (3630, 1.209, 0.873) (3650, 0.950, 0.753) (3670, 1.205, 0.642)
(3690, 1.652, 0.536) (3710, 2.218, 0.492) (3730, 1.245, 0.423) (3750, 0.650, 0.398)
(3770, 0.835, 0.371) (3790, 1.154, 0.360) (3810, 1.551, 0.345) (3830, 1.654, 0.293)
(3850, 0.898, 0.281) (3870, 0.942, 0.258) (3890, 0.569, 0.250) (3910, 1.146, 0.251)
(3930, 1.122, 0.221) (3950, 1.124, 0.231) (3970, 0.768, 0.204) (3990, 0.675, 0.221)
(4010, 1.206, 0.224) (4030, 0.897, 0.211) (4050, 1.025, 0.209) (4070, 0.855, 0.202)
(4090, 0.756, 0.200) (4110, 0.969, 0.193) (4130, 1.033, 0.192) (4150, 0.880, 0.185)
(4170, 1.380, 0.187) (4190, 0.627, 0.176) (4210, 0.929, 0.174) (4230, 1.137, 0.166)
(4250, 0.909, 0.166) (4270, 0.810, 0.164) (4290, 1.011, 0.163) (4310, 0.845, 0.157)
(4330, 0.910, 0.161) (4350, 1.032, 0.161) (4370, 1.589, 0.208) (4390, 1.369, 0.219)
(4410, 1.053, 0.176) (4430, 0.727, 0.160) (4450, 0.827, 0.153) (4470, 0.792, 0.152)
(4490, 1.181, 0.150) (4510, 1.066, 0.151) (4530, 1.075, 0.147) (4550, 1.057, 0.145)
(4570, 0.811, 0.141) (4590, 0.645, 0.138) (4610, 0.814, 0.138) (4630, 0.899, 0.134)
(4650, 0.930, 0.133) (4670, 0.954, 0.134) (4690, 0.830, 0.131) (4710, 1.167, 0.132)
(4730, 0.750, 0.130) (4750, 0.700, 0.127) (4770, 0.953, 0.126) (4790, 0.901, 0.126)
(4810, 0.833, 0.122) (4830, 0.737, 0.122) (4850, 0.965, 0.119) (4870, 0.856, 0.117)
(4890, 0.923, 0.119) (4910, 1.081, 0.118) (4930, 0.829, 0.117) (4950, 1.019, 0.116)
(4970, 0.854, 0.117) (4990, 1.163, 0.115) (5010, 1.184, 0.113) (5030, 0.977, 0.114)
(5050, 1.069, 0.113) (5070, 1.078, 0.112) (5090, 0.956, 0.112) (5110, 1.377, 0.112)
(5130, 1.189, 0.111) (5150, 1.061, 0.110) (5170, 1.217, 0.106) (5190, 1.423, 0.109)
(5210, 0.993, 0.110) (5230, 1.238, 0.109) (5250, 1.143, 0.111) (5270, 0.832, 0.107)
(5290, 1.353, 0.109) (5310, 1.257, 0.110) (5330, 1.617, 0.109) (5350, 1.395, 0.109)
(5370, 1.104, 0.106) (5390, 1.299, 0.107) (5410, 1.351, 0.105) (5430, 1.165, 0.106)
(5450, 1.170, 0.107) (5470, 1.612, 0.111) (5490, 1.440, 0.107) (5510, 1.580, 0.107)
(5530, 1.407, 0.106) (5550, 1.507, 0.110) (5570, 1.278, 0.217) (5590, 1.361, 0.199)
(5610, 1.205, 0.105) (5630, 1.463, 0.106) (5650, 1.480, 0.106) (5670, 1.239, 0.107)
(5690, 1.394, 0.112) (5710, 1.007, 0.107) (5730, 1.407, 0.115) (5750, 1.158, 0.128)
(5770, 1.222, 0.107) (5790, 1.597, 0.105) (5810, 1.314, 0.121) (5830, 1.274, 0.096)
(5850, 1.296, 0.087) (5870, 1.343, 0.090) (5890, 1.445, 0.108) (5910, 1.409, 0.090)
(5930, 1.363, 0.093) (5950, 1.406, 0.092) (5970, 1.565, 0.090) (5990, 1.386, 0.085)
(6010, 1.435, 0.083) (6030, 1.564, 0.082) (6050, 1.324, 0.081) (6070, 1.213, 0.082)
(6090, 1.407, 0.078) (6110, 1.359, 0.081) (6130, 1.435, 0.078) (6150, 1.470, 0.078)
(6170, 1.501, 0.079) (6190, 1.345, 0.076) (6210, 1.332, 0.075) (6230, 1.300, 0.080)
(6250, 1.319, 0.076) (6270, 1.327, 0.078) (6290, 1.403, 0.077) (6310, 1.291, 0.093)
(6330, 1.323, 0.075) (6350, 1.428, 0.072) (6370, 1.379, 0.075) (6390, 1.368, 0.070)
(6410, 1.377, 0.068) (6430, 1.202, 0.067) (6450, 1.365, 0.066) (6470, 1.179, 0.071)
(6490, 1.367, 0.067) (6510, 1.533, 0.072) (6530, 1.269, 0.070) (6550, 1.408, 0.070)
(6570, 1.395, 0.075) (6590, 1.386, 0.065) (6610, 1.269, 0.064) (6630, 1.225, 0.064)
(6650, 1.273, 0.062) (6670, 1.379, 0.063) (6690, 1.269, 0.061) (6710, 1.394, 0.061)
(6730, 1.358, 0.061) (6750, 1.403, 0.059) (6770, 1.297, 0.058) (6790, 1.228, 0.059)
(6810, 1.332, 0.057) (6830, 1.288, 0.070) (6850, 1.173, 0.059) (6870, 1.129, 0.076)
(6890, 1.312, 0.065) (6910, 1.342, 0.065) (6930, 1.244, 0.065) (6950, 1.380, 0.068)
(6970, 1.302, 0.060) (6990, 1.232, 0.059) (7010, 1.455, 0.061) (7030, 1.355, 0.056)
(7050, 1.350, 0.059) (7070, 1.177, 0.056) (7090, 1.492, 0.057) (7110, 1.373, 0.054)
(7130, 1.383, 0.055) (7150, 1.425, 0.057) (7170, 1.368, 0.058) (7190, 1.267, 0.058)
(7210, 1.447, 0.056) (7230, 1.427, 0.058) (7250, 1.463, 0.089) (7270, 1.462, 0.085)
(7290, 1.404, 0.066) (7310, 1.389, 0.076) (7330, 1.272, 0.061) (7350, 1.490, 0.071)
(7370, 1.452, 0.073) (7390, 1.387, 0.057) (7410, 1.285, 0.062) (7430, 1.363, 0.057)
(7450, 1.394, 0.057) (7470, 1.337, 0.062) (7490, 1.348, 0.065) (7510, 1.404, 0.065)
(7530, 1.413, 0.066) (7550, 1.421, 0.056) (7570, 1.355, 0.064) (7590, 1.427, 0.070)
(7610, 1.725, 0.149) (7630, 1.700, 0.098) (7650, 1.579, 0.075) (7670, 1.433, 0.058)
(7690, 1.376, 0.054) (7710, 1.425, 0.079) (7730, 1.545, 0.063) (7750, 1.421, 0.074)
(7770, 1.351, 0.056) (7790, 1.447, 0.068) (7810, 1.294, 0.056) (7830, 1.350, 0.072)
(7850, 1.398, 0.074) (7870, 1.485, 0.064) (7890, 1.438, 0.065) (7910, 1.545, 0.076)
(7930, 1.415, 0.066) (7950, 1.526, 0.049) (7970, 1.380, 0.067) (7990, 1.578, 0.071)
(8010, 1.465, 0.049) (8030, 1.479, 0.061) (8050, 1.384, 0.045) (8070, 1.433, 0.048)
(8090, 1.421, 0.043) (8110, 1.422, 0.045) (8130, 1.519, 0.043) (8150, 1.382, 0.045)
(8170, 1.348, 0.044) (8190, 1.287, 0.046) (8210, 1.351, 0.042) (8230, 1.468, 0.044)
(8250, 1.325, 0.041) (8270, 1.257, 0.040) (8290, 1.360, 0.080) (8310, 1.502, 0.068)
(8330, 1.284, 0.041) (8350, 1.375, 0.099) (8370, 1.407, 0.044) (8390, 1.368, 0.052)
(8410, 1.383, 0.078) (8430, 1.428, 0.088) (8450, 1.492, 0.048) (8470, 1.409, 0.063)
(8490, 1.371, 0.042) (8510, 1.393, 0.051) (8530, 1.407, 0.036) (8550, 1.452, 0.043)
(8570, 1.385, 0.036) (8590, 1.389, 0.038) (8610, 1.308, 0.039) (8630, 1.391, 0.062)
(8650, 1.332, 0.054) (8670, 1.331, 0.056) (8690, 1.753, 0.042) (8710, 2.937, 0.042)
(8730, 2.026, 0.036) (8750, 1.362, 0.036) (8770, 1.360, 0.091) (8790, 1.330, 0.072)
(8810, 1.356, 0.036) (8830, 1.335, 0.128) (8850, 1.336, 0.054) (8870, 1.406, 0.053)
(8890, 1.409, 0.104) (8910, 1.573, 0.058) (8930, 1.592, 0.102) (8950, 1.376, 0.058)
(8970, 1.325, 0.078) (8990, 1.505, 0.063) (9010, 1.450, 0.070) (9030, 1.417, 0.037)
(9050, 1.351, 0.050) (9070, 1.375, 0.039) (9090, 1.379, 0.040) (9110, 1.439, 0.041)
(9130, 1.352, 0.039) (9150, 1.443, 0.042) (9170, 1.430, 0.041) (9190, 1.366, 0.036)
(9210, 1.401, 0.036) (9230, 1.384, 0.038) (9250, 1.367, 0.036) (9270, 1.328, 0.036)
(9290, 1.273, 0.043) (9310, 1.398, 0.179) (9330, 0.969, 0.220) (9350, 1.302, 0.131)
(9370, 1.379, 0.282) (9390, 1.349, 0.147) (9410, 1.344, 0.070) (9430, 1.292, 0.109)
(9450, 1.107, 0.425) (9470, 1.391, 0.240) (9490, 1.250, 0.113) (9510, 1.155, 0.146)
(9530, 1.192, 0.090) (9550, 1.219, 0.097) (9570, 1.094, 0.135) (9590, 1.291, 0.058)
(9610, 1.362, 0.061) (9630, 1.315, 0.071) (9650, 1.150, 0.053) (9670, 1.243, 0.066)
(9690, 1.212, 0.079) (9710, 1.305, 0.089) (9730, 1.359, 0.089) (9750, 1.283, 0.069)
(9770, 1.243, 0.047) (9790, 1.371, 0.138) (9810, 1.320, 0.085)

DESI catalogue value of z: 0.33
